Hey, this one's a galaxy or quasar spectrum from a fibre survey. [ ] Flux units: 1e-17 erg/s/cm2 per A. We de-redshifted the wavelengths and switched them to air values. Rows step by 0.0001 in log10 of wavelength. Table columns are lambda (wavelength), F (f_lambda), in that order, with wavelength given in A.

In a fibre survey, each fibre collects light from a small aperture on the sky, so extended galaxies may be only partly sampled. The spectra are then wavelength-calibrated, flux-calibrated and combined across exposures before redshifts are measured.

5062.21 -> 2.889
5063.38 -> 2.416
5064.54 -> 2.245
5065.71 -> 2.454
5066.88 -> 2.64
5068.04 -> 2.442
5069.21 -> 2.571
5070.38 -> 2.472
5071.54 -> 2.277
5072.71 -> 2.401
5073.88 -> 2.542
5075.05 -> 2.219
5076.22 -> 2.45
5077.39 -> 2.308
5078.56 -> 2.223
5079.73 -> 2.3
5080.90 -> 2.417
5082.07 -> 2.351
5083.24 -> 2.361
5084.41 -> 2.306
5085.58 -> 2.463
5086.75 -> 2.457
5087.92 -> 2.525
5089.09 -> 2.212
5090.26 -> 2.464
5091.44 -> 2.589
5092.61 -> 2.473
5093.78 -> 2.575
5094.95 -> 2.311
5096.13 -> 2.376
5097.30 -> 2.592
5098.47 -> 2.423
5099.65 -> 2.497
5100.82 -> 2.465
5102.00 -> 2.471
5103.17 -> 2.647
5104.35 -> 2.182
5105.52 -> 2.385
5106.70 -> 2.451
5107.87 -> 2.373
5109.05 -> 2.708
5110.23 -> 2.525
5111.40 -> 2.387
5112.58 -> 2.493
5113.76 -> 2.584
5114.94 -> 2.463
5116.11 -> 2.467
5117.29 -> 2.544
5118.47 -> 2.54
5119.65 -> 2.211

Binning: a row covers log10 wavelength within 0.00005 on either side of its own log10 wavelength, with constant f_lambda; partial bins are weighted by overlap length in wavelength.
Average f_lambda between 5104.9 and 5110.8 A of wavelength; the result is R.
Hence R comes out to 2.49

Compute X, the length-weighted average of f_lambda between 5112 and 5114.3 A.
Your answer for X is 2.53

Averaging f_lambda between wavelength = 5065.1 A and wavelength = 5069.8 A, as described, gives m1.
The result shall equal 2.52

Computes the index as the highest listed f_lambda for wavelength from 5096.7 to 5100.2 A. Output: 2.592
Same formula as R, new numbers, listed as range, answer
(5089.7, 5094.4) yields 2.52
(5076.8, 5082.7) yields 2.32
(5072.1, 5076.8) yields 2.4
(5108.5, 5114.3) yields 2.54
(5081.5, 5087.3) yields 2.39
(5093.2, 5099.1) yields 2.45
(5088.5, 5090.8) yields 2.34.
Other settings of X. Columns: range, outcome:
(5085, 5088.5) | 2.48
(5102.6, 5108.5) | 2.41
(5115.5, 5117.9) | 2.51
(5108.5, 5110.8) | 2.61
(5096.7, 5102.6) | 2.49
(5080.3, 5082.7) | 2.38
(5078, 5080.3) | 2.26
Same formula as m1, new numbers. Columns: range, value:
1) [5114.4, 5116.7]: 2.47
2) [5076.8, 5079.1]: 2.26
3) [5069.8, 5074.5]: 2.42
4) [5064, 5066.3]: 2.34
